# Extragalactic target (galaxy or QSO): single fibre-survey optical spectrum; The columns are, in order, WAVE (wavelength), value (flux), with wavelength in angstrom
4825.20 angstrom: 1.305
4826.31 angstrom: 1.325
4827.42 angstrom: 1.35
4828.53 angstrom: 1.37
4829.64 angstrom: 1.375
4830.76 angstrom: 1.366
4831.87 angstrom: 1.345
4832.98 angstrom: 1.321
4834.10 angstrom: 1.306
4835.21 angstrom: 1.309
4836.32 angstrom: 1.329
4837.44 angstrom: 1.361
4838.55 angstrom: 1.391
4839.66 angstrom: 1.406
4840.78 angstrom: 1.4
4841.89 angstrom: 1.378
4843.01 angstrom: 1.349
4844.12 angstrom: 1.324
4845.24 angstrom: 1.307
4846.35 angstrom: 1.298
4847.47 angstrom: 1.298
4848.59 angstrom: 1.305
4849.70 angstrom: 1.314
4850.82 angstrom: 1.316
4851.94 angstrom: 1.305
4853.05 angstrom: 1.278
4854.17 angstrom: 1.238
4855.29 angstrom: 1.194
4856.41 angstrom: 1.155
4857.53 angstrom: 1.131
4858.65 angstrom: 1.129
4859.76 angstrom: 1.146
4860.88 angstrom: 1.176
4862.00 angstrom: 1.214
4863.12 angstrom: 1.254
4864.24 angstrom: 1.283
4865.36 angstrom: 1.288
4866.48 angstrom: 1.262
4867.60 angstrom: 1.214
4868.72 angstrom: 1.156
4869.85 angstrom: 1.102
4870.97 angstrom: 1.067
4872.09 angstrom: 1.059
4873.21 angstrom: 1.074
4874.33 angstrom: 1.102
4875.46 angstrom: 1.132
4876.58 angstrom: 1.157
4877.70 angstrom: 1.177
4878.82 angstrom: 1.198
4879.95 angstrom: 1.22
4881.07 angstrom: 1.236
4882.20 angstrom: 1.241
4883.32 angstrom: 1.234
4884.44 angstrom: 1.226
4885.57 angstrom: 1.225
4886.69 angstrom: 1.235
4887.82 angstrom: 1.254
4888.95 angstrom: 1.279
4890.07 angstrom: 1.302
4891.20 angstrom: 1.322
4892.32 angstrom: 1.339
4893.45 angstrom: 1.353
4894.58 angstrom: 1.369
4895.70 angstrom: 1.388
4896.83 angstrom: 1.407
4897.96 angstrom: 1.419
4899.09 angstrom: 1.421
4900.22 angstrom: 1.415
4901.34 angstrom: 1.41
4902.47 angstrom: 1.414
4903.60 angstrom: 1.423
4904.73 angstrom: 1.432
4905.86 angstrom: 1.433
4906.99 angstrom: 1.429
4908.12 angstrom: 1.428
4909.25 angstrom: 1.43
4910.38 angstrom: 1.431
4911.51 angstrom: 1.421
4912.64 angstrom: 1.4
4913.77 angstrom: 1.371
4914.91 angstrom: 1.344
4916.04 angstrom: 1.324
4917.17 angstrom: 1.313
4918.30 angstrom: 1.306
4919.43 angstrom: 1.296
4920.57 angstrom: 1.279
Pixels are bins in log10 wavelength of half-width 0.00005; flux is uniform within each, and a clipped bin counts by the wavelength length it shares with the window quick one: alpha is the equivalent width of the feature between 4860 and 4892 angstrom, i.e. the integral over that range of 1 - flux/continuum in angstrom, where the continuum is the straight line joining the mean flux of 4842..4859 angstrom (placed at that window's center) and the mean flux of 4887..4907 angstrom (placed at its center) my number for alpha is 3.0 angstrom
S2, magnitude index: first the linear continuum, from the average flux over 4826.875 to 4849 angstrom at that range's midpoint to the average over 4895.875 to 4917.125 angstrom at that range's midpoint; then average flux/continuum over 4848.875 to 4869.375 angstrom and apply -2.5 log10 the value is 0.115 mag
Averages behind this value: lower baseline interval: 1.34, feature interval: 1.23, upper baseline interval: 1.41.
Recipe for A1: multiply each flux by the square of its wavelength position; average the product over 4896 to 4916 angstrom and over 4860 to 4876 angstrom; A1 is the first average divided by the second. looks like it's 1.2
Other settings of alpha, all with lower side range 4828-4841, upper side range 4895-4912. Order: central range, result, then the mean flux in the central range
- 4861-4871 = 1.3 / 1.21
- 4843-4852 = 0.4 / 1.31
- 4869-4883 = 2.5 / 1.15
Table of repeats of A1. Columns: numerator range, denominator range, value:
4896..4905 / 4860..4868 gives 1.16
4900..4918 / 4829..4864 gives 1.11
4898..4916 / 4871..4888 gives 1.21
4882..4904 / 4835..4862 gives 1.06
